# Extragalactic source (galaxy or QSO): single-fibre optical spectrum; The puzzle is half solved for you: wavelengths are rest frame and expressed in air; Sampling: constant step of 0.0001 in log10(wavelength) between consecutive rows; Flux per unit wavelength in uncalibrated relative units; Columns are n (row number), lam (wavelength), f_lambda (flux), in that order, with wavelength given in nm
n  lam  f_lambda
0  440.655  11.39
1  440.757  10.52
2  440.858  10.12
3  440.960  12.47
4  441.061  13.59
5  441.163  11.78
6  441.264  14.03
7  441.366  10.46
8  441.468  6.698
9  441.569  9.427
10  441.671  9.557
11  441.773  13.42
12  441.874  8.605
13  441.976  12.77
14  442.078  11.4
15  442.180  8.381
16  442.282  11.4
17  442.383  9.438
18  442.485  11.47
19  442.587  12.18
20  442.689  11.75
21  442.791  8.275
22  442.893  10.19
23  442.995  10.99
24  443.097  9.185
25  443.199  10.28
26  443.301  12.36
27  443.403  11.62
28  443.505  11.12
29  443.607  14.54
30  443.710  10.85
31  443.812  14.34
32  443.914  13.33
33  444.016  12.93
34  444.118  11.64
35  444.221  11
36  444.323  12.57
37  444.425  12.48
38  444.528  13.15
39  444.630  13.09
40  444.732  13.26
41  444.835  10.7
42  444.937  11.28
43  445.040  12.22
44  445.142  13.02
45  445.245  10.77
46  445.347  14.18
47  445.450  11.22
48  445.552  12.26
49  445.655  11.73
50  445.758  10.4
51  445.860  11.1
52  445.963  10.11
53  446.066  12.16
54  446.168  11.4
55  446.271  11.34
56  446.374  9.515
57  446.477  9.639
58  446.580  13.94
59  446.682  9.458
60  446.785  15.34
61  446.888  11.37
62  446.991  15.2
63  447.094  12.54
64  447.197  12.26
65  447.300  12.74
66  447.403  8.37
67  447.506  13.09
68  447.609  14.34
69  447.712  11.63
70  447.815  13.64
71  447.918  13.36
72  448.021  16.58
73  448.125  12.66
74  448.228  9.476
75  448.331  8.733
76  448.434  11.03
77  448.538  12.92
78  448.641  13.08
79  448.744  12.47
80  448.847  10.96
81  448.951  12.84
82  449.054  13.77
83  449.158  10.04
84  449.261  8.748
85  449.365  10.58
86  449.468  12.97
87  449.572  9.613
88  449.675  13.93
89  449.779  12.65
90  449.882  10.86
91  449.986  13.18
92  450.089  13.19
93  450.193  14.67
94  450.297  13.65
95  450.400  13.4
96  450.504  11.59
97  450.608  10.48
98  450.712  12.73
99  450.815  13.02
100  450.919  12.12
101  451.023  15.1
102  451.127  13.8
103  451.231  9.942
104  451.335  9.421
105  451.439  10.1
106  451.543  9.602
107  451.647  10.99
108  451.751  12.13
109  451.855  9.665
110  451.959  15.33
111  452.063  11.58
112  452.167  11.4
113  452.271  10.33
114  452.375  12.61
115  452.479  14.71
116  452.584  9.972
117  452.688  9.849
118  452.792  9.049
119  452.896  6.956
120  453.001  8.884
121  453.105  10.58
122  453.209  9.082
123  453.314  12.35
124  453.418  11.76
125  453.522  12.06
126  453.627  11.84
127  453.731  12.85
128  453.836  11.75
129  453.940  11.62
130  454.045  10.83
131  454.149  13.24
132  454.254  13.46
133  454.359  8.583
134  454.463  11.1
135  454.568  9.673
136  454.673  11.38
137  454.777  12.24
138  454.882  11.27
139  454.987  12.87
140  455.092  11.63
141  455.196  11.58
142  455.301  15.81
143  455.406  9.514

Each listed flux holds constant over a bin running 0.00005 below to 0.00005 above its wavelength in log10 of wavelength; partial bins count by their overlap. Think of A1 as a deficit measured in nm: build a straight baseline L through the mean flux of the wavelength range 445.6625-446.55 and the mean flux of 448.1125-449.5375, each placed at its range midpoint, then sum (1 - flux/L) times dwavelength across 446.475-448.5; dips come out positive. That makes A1 -0.22 nm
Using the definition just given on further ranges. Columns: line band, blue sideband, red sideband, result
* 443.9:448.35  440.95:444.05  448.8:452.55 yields -0.20 nm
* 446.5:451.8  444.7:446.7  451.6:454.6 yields -0.37 nm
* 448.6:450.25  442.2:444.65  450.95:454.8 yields -0.10 nm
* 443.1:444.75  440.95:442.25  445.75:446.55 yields -0.22 nm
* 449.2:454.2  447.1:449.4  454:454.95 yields 0.01 nm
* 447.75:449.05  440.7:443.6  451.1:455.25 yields -0.15 nm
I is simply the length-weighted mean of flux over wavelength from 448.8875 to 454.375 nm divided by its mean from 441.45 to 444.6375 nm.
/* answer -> 1.03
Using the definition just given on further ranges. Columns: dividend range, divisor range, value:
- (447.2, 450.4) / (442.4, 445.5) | 1.03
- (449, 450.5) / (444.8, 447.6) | 1.04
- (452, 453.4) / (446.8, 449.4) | 0.88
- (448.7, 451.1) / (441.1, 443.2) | 1.16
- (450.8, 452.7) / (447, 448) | 0.92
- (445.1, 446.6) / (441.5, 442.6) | 1.08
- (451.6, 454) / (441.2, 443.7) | 1.03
